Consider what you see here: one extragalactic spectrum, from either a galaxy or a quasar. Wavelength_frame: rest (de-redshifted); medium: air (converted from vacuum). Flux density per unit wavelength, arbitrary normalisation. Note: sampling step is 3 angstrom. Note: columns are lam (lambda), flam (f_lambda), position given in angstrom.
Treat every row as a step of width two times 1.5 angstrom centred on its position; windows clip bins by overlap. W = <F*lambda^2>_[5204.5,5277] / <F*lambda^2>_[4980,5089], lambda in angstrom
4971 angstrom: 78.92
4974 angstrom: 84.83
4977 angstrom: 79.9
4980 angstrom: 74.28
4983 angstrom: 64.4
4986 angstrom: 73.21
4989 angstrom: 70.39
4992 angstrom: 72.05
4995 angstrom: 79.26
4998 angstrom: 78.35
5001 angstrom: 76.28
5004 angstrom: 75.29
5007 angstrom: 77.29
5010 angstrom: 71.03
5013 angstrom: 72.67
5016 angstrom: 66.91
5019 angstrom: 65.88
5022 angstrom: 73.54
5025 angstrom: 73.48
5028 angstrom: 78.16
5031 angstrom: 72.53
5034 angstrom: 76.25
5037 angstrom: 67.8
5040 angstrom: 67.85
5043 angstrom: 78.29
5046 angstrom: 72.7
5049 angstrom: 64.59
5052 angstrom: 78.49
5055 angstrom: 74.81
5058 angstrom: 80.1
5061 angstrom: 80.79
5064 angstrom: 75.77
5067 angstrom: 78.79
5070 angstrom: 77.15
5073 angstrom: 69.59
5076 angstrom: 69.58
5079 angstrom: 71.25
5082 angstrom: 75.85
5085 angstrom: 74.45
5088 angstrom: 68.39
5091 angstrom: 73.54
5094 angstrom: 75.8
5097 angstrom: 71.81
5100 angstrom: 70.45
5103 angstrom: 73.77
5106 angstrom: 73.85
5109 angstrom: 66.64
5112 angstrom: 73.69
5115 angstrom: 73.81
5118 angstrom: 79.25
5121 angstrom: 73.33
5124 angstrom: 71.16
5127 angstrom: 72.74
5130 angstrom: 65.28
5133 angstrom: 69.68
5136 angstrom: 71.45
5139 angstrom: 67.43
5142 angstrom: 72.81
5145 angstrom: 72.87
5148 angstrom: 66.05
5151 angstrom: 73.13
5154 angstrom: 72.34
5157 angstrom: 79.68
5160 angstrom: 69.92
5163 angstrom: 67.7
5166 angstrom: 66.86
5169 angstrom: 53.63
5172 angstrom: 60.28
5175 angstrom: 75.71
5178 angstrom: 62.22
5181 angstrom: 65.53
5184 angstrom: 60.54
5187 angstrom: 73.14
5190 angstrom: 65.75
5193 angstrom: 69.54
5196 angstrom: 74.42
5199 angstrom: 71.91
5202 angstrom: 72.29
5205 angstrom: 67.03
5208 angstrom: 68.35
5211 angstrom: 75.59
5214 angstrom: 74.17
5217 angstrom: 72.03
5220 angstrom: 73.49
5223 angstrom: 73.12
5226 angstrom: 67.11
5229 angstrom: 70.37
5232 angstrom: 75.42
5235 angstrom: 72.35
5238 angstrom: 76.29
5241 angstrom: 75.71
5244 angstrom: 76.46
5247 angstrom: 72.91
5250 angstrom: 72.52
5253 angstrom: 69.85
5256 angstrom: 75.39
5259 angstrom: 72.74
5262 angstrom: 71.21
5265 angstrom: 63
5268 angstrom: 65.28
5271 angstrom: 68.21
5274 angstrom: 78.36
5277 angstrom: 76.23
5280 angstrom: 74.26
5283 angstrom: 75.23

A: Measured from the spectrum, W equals 1.1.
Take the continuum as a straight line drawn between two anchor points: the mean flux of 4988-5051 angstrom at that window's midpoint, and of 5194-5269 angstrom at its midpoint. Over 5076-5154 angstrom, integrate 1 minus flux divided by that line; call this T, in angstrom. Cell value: 0.7 angstrom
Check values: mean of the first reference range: 72.9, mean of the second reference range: 72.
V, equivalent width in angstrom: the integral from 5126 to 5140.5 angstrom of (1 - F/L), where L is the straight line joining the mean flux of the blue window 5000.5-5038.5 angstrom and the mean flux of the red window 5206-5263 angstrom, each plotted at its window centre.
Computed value 0.7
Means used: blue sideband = 72.8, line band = 69.2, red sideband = 72.9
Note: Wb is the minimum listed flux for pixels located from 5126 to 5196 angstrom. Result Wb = 53.63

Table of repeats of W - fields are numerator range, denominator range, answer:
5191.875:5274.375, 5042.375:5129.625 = 1.03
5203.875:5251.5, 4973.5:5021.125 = 1.08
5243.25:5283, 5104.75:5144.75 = 1.06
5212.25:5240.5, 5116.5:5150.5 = 1.06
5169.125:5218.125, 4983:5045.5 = 1.01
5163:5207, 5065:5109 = 0.96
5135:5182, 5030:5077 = 0.96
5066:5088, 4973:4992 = 1.03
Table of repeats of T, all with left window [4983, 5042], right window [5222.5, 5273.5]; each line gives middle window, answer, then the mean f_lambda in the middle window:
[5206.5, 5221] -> -0.2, 72.7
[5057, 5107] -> -1.1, 74.1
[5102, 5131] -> 0.0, 72.4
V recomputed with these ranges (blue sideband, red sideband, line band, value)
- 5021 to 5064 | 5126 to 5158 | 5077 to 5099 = 0.0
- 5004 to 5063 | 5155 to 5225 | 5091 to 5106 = -0.3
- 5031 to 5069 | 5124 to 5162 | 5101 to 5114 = 0.1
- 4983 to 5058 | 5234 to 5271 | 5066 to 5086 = -0.2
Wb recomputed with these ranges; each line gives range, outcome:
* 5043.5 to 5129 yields 64.59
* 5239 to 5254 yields 69.85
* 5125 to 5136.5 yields 65.28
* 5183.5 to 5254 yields 60.54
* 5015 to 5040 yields 65.88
